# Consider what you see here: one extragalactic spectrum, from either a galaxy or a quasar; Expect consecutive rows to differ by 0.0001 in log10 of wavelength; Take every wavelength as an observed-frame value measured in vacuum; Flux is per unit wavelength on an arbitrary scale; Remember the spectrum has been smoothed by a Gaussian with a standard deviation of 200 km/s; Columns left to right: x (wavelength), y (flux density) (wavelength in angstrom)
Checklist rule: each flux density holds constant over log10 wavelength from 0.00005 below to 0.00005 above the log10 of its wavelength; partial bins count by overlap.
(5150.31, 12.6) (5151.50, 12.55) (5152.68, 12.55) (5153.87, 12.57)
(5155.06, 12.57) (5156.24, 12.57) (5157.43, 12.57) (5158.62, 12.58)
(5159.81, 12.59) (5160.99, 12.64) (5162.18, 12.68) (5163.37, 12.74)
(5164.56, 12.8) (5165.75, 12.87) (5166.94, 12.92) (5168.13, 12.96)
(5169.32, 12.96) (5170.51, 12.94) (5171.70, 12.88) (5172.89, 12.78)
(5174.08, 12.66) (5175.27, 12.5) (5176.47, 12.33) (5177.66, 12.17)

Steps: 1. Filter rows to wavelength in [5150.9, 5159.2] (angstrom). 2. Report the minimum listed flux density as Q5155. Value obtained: 12.55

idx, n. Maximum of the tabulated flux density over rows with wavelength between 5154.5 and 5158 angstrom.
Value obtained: 12.57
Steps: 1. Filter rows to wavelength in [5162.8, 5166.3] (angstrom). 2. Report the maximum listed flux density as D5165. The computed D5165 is 12.87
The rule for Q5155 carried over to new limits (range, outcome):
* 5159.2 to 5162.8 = 12.59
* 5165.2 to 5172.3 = 12.87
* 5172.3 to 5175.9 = 12.5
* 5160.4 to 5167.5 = 12.64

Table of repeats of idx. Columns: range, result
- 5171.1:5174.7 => 12.88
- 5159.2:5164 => 12.74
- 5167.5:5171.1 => 12.96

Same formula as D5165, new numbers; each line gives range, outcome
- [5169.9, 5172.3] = 12.94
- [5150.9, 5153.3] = 12.55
